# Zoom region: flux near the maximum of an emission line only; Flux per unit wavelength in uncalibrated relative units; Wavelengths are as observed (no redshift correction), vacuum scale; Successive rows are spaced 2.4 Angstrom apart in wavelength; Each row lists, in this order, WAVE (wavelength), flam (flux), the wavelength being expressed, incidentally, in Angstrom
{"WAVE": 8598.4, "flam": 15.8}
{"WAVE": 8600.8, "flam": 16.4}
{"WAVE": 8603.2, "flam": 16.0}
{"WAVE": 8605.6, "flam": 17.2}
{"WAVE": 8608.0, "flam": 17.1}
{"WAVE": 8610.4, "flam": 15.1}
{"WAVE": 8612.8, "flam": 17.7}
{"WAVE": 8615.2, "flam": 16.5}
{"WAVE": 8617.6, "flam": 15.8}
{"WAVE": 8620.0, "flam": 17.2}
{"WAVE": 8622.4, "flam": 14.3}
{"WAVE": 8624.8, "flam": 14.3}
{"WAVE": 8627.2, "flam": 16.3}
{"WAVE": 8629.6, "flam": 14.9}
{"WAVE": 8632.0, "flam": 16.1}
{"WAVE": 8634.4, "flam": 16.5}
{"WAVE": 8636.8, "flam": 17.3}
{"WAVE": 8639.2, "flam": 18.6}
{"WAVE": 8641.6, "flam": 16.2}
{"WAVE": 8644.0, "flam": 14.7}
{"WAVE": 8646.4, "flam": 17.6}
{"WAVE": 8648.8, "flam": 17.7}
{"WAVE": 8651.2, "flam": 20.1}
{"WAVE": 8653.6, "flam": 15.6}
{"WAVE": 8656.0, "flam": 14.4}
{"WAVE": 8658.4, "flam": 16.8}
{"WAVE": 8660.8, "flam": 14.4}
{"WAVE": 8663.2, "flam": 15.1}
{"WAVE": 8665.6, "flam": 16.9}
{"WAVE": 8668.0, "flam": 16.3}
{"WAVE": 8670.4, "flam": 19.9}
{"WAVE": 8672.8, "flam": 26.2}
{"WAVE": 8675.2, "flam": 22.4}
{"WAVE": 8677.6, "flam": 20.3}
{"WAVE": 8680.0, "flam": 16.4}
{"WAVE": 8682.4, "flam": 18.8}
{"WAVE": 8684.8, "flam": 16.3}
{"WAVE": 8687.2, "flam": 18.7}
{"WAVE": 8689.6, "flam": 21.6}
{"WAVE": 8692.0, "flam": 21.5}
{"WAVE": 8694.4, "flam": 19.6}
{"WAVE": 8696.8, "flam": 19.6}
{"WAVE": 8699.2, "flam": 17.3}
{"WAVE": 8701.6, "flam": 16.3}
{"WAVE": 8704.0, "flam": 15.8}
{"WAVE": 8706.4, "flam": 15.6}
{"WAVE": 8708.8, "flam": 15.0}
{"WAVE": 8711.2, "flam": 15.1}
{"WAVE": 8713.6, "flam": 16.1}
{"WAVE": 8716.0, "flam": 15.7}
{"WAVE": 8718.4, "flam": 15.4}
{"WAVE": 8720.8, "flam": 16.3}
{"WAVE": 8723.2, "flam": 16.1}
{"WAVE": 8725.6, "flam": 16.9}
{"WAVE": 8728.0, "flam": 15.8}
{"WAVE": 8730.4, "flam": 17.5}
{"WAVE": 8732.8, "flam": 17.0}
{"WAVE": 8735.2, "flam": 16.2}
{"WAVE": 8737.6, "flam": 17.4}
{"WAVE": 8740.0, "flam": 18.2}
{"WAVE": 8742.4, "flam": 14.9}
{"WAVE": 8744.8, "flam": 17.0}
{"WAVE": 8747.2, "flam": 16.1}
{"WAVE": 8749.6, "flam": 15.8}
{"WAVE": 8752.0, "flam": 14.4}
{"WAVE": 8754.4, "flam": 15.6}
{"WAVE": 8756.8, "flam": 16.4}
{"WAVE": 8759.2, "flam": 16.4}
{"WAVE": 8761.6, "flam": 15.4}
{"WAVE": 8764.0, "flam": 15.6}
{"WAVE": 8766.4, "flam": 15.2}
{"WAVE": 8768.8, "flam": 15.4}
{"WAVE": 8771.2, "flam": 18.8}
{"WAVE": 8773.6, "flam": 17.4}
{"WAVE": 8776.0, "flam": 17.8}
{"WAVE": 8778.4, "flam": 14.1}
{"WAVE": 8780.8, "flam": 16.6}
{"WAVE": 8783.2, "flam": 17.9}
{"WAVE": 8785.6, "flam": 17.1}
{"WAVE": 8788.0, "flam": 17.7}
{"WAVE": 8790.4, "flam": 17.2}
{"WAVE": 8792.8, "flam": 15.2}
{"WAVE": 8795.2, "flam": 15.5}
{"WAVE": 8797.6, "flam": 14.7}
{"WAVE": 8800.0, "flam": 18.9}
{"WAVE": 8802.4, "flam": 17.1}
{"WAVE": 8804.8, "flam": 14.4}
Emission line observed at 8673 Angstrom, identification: [S II] 6716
